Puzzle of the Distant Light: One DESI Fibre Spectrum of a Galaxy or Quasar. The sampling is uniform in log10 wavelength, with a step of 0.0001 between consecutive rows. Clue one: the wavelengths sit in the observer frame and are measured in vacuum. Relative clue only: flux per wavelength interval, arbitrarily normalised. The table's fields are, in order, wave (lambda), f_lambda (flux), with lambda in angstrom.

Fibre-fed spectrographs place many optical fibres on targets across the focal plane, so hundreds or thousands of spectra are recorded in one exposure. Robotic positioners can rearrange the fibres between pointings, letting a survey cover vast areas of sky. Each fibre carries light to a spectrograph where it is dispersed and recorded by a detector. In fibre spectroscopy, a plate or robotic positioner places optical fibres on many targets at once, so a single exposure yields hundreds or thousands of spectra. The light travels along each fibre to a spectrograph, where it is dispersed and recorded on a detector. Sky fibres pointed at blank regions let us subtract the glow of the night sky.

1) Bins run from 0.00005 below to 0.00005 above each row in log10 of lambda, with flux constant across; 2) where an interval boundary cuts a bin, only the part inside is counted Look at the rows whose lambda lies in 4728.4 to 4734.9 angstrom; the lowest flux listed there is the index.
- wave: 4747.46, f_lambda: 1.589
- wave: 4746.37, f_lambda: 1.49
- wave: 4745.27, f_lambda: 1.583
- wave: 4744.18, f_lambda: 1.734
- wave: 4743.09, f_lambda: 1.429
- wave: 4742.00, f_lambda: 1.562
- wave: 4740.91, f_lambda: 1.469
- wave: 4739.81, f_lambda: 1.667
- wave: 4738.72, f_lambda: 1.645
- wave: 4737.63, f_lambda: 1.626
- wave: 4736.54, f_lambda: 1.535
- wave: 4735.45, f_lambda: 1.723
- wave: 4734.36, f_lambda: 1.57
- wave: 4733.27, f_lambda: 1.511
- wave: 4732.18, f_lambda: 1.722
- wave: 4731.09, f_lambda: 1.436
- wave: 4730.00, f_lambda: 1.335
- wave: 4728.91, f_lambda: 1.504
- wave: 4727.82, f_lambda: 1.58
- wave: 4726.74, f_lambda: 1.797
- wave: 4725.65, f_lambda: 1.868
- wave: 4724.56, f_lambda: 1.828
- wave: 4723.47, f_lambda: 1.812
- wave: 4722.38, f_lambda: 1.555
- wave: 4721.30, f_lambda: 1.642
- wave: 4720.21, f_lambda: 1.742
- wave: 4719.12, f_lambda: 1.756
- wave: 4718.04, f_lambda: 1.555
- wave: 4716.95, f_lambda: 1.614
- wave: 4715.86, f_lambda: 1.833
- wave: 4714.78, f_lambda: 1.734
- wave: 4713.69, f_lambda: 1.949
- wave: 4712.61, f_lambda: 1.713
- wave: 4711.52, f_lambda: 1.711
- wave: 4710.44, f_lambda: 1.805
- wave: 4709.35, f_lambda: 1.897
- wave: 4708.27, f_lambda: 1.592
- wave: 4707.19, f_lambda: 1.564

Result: 1.335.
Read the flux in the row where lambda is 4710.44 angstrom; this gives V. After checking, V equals 1.805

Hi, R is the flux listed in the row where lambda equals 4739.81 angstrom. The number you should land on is 1.667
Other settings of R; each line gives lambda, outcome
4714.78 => 1.734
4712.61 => 1.713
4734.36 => 1.57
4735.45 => 1.723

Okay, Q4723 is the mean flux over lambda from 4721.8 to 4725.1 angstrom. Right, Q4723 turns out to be 1.73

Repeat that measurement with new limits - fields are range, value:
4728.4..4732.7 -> 1.5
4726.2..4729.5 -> 1.63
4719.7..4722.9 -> 1.65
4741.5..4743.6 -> 1.5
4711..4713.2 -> 1.72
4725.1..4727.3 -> 1.83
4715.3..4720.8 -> 1.7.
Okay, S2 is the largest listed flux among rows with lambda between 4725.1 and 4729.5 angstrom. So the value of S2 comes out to 1.868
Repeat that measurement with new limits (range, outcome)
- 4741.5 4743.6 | 1.562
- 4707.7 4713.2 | 1.897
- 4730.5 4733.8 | 1.722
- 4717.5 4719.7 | 1.756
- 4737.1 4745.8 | 1.734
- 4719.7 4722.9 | 1.742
